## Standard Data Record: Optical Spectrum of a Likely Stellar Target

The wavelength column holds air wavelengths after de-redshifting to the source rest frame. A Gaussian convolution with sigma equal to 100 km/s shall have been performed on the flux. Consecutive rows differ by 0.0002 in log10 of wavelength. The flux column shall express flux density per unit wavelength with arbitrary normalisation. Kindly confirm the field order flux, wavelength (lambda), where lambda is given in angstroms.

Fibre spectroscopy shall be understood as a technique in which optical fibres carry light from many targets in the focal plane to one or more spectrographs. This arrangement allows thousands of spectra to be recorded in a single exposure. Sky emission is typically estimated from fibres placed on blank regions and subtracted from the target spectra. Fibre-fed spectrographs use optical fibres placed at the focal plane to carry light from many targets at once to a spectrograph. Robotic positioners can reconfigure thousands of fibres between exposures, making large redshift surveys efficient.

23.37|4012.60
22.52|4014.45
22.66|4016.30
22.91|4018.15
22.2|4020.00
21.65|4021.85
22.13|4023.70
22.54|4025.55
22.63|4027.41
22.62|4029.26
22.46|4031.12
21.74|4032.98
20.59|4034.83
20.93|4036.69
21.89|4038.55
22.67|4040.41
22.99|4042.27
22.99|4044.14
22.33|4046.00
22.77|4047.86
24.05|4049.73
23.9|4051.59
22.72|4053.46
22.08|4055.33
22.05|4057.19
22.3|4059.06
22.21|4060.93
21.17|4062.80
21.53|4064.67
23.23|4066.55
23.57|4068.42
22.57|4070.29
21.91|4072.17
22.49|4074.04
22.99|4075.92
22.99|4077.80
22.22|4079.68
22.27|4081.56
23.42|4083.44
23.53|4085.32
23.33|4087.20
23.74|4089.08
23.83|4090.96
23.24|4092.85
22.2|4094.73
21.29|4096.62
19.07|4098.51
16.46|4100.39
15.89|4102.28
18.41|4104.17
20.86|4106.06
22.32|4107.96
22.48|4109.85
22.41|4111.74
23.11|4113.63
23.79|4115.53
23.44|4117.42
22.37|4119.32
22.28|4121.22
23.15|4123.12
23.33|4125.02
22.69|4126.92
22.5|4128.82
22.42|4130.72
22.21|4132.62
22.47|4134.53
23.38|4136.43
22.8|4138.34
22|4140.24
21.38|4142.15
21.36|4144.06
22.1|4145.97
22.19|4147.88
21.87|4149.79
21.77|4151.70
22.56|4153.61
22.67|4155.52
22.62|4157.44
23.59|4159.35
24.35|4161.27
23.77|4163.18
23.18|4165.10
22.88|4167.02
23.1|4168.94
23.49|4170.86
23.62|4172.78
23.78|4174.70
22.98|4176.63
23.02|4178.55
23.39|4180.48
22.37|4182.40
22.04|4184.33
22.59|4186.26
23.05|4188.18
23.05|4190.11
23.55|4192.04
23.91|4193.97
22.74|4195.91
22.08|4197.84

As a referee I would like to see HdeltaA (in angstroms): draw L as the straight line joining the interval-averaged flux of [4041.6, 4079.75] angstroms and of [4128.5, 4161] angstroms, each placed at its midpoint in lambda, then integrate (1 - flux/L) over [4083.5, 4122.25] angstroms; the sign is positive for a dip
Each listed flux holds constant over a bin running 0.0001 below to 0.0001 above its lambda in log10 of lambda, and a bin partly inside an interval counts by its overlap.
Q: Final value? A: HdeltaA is 1.3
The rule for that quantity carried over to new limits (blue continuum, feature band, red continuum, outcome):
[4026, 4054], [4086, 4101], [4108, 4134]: 0.6 angstroms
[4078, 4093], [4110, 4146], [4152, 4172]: 0.9 angstroms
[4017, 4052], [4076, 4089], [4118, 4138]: -0.3 angstroms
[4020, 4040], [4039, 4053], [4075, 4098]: -0.5 angstroms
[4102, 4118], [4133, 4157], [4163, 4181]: 0.4 angstroms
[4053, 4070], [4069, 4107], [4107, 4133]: 1.5 angstroms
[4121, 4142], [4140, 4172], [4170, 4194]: 0.3 angstroms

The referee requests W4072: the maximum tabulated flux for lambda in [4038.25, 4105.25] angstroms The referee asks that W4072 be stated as 24.05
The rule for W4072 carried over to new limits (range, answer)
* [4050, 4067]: 23.9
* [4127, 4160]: 23.59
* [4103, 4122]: 23.79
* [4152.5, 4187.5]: 24.35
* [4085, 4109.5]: 23.83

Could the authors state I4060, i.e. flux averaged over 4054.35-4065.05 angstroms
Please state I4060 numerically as 21.9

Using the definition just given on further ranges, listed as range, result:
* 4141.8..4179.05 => 22.8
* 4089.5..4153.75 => 21.9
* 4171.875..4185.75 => 23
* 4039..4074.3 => 22.6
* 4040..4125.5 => 22.2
